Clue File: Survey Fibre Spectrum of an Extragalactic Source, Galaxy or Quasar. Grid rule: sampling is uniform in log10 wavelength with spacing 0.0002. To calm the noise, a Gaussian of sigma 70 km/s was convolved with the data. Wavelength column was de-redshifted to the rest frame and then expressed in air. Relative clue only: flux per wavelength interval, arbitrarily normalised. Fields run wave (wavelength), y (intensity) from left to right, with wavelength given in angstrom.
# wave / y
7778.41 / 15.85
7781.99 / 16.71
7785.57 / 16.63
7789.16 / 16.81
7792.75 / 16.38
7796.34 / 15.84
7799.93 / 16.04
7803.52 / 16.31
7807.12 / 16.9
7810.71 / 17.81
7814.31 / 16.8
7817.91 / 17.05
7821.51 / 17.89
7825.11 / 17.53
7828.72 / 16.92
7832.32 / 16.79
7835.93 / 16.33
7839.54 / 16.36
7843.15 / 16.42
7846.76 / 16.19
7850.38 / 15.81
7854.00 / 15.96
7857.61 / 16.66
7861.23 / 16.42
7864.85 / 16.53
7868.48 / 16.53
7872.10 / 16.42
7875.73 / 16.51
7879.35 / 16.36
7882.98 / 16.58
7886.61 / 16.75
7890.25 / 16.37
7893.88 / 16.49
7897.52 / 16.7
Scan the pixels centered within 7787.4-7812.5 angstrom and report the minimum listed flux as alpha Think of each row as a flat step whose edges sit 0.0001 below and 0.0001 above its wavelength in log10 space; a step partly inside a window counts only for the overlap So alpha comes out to 15.84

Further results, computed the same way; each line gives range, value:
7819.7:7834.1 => 16.79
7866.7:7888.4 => 16.36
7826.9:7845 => 16.33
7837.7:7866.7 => 15.81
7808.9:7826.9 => 16.8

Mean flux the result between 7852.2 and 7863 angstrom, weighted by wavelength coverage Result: 16.4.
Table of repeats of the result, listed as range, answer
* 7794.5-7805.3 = 16.1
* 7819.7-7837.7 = 17.1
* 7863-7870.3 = 16.5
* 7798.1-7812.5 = 16.8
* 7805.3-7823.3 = 17.3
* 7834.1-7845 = 16.4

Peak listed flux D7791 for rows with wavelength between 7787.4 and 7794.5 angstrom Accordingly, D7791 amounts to 16.81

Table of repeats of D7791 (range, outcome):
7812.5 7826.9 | 17.89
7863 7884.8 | 16.58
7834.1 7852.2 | 16.42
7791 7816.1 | 17.81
